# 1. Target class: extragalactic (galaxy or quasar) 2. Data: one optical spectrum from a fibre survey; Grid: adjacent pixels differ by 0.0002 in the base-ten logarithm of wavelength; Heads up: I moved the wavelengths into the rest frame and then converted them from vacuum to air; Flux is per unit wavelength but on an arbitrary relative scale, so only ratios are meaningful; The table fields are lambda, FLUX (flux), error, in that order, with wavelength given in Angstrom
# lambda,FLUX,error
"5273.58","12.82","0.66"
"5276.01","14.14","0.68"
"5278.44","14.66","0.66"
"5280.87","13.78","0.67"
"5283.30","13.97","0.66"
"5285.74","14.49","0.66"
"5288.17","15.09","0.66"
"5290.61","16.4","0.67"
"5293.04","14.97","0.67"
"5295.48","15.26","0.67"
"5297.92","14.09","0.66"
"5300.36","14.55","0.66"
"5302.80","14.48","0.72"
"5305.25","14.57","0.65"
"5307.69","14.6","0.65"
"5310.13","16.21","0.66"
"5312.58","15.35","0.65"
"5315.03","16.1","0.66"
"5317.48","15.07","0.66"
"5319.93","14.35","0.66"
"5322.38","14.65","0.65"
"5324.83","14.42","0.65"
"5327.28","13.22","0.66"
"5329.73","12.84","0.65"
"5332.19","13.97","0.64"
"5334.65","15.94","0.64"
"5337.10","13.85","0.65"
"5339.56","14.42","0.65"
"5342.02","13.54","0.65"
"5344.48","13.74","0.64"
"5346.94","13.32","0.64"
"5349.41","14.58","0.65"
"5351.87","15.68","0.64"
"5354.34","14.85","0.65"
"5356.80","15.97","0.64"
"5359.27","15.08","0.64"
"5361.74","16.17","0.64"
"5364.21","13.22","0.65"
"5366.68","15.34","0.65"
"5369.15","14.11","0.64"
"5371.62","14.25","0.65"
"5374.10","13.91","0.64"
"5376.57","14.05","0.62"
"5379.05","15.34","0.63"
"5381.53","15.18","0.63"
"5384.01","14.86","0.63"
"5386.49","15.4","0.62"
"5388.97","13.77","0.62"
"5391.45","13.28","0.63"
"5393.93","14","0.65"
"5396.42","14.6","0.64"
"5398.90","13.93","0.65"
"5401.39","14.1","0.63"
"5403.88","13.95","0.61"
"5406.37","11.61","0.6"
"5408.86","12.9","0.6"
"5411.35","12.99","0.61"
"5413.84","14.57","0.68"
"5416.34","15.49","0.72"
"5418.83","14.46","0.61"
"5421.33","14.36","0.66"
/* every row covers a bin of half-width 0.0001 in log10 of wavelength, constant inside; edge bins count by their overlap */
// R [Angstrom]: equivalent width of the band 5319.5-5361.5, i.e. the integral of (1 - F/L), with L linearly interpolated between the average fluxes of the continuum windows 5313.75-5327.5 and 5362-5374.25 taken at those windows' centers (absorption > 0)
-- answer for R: 0.4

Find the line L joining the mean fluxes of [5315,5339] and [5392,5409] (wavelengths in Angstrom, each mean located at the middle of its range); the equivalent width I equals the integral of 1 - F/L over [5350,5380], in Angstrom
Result -1.8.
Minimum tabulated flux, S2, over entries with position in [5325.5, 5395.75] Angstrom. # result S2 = 12.84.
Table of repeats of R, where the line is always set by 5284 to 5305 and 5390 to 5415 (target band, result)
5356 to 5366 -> -0.71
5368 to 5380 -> -0.33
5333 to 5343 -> -0.06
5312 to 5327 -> -0.29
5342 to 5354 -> -0.04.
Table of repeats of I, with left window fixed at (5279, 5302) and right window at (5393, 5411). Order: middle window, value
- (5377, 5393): -1.0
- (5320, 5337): 0.2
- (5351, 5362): -1.1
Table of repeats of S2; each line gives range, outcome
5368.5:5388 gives 13.91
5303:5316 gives 14.57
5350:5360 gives 14.85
